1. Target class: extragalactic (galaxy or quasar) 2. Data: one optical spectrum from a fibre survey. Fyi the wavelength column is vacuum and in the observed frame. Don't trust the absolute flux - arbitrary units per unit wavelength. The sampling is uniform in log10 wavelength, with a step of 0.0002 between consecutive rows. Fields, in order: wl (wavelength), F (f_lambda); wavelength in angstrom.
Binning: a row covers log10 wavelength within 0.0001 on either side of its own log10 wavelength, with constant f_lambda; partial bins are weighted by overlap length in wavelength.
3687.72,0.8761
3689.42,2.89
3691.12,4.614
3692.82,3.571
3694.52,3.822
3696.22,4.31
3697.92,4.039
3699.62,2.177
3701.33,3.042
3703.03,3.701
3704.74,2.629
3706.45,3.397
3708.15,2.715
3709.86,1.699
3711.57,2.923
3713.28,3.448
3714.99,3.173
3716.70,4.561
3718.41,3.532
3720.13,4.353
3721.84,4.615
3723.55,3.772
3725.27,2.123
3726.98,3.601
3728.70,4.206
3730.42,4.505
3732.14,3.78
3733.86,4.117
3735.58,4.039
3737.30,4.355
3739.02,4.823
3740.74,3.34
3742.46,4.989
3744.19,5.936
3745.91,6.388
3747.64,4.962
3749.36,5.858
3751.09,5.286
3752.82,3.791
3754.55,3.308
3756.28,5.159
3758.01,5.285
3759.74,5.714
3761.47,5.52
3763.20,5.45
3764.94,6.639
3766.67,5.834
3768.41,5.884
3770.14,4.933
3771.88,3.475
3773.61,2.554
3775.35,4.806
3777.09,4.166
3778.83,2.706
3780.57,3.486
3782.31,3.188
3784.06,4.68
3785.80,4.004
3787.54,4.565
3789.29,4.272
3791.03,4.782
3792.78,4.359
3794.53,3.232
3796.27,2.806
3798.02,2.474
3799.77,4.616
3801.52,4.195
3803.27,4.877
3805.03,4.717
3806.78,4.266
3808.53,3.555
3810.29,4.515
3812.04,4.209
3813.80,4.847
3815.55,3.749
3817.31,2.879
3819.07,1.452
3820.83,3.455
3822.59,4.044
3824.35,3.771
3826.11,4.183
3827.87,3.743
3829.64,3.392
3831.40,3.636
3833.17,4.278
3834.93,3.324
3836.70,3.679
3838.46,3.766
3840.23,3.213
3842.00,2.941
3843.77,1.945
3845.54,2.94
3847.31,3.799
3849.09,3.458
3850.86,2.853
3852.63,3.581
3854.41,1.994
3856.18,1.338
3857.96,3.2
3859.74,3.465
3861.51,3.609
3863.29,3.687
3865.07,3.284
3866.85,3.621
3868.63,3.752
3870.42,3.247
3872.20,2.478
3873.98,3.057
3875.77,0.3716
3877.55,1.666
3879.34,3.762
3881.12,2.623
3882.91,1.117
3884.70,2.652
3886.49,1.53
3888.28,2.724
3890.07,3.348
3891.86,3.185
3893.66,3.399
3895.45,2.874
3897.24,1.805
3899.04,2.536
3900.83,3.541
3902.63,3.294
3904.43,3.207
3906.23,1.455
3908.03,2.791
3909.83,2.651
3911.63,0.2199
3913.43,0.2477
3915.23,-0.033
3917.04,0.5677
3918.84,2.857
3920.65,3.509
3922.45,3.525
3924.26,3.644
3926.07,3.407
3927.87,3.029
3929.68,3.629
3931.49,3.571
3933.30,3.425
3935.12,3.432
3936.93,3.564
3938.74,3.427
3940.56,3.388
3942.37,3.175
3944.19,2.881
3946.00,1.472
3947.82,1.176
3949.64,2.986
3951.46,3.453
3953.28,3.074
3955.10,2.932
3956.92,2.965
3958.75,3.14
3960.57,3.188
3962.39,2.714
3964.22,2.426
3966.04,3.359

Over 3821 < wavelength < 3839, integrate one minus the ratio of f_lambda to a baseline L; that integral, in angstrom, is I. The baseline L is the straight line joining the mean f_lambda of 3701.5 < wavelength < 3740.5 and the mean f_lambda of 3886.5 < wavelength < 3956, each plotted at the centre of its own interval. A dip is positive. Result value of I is -3.7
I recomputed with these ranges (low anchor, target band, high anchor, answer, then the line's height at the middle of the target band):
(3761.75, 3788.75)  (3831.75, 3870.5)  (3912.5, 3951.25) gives 4.0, 3.61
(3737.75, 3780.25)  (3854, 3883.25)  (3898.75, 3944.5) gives 5.7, 3.42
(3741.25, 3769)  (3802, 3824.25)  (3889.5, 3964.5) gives 3.0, 4.47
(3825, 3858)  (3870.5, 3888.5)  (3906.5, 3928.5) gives 3.2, 2.7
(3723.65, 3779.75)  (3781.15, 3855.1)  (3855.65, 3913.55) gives -1.1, 3.62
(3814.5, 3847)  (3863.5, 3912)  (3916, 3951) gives 7.9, 3.15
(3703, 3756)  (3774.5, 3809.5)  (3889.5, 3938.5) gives -4.1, 3.57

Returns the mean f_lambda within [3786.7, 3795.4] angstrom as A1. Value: 4.24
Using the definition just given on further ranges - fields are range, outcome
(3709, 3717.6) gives 3.16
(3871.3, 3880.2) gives 2.26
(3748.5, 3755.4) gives 4.56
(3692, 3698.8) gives 3.93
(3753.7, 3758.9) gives 4.59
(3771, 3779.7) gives 3.54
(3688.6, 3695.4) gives 3.73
